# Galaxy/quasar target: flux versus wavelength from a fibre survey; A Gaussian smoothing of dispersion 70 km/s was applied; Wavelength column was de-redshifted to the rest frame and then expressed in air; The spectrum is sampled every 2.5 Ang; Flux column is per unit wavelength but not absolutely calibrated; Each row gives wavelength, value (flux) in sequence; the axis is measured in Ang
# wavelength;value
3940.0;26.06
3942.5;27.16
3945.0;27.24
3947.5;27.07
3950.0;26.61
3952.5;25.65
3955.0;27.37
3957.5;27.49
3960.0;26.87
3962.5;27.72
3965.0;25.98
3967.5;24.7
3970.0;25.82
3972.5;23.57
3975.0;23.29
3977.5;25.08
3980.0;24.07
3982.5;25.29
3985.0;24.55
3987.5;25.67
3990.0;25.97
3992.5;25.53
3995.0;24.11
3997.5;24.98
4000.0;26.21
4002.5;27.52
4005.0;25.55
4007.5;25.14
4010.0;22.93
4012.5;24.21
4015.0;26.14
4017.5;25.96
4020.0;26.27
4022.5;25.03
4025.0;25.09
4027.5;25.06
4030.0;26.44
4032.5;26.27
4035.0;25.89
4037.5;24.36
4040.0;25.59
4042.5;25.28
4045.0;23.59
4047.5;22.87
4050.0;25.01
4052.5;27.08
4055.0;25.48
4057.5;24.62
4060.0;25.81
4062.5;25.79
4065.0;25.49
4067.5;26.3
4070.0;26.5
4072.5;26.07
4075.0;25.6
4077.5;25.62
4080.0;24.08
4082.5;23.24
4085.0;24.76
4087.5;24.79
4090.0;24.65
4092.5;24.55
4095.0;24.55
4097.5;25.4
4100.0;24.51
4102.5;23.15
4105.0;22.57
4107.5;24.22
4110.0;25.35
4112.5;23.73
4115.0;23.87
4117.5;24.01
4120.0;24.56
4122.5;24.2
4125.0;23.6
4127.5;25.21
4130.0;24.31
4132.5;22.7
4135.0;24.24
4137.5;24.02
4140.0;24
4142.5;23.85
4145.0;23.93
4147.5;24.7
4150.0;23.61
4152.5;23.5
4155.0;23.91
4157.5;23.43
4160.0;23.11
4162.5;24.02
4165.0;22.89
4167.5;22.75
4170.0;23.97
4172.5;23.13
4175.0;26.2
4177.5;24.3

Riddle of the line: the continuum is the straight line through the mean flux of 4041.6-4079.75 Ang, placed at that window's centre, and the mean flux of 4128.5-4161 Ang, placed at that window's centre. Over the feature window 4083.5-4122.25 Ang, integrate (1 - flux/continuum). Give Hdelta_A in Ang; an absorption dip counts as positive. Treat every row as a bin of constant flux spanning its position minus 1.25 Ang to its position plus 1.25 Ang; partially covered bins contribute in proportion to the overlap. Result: 0.5 Ang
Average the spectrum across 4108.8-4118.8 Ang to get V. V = 24.2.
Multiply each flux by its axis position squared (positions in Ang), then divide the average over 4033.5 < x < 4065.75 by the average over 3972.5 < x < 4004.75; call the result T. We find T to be 1.03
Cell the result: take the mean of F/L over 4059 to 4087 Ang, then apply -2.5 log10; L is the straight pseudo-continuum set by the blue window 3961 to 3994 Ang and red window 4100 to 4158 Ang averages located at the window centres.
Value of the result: -0.04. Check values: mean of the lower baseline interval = 25.2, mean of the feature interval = 25.4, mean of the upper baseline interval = 24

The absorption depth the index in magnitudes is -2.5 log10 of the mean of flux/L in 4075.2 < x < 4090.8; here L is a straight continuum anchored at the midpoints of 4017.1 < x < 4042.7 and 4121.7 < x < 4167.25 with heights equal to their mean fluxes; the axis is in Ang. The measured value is 0.007 mag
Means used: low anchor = 25.6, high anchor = 23.8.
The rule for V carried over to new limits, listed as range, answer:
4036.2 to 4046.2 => 24.7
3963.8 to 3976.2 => 24.7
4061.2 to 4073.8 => 26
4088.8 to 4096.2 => 24.6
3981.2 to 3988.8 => 25.2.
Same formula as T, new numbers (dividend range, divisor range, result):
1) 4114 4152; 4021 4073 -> 0.99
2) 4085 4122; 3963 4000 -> 1.03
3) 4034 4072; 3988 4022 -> 1.02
